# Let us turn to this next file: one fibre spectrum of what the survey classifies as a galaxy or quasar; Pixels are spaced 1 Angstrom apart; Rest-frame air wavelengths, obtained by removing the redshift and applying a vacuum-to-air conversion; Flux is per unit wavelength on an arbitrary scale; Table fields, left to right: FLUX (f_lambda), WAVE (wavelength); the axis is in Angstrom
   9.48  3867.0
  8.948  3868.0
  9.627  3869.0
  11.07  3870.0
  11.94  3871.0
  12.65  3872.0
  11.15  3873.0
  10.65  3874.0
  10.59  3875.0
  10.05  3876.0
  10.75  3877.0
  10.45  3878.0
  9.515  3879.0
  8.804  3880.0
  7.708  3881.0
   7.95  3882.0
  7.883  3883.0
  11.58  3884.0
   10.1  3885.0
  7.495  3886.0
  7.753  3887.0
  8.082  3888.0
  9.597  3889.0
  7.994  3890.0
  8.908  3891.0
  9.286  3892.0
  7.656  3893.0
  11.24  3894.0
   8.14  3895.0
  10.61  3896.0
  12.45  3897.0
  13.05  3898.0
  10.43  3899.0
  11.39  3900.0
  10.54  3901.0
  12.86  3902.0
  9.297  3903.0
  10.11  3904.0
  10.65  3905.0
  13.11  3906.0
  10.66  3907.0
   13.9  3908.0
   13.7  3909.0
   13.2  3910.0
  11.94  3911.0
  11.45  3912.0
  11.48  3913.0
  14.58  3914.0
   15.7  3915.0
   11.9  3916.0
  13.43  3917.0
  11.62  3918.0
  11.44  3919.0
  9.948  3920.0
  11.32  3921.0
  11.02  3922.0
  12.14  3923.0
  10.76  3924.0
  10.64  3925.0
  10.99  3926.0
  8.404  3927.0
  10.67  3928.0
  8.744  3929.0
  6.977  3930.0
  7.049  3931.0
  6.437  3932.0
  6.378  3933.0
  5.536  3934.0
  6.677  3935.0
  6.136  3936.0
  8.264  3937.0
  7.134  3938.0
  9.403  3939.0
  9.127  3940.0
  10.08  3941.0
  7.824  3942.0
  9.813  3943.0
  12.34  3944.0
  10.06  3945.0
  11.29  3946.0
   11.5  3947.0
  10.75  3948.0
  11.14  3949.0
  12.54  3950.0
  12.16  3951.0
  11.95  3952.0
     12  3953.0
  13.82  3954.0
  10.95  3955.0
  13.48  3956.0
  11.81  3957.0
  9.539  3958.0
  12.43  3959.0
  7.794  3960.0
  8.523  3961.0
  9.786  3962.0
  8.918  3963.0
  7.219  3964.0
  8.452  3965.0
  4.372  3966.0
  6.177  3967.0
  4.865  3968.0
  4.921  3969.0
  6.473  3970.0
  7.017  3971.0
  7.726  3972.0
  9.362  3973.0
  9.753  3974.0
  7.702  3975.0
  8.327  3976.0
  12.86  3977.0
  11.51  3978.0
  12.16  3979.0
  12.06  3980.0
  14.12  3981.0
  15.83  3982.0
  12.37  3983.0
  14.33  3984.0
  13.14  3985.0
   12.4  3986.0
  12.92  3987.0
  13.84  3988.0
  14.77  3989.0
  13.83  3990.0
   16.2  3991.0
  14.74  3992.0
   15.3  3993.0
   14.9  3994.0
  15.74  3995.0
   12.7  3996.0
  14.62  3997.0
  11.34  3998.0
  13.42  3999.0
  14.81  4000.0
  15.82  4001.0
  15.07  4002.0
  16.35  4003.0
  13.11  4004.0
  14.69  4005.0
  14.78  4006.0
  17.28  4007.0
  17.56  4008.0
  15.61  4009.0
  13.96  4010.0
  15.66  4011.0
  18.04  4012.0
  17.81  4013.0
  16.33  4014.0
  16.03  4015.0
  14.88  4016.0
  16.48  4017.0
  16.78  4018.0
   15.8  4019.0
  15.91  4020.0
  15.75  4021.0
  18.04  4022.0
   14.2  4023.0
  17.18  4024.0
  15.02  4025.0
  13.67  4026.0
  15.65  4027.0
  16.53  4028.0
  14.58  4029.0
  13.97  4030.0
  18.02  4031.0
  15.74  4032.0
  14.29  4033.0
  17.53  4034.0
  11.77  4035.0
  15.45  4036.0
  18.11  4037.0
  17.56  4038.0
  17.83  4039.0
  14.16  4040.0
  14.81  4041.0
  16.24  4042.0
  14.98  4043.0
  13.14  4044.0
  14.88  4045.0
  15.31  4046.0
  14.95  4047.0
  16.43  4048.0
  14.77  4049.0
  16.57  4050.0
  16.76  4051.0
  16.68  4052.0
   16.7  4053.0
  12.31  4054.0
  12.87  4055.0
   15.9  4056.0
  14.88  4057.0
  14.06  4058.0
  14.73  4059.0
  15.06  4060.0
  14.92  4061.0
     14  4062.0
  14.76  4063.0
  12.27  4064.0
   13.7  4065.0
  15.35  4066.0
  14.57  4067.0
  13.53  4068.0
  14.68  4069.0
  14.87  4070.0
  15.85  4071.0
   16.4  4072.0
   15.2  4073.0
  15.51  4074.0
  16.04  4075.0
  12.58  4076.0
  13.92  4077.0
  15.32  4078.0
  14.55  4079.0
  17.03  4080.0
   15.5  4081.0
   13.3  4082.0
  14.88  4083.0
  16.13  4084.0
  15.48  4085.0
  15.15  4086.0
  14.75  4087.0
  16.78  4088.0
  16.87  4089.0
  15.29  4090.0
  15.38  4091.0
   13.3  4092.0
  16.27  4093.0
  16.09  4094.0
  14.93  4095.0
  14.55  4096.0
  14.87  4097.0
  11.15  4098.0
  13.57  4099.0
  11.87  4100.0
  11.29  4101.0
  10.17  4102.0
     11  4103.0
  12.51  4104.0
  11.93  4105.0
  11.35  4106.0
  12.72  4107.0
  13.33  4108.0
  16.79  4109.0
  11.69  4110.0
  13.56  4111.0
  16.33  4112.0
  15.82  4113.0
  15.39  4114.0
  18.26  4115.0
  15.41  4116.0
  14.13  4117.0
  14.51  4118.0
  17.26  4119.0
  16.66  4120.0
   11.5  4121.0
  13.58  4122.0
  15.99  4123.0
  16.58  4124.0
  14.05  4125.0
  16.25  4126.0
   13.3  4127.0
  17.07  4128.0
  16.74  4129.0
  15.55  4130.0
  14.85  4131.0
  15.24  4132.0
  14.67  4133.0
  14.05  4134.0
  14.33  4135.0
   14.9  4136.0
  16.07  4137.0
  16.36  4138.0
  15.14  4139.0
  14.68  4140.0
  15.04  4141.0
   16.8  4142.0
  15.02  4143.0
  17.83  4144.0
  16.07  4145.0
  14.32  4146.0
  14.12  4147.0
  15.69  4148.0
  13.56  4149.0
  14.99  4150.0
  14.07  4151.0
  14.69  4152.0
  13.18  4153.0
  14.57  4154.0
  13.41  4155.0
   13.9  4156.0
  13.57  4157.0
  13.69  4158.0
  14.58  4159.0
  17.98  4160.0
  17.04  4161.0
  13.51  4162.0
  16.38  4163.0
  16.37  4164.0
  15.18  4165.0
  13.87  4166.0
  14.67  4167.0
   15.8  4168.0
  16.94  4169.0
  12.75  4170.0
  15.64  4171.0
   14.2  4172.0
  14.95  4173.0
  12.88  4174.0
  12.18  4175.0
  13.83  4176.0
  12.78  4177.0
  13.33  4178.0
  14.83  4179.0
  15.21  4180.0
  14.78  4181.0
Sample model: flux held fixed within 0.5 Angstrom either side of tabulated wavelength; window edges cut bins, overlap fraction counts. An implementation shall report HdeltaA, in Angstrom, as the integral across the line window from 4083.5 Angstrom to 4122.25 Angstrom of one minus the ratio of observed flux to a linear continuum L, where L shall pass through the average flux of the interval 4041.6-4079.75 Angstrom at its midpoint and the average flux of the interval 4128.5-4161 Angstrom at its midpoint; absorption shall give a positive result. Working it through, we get 1.7 Angstrom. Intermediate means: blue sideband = 14.9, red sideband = 15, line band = 14.3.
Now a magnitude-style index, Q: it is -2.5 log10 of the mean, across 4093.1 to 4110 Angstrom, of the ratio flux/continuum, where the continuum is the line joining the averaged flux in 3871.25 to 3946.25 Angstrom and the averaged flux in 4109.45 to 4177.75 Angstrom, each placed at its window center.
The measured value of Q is 0.08 mag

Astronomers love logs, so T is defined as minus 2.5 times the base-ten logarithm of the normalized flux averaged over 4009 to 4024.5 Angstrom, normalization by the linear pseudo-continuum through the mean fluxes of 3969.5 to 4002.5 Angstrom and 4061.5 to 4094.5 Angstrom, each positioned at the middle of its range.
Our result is -0.20 mag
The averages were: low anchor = 12.6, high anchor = 15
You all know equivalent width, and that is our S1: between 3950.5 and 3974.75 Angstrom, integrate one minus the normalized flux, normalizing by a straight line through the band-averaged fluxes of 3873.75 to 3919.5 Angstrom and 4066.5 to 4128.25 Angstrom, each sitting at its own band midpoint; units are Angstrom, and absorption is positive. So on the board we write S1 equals 5.70 Angstrom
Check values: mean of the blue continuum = 10.7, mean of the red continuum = 14.6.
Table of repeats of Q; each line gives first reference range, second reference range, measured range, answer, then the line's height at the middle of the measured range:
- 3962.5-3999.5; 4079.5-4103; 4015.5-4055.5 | -0.21 mag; 12.8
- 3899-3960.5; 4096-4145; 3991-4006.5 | -0.20 mag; 12.1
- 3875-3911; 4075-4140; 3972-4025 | -0.15 mag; 12.4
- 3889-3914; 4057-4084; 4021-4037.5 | -0.13 mag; 13.8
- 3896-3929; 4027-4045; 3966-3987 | 0.34 mag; 13.7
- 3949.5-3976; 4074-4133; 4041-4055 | -0.22 mag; 12.5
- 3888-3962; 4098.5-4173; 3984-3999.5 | -0.18 mag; 11.8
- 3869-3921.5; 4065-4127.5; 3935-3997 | 0.13 mag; 12.1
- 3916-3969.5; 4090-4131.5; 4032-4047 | -0.24 mag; 12.3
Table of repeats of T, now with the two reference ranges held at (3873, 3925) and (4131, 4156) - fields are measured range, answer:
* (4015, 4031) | -0.22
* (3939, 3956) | 0.04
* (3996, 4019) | -0.22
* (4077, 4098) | -0.09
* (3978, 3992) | -0.12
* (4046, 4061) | -0.14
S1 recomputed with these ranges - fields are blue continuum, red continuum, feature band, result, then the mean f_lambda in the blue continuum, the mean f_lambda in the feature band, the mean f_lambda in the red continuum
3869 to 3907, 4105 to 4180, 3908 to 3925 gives -2.6 Angstrom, 10.1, 12.2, 14.8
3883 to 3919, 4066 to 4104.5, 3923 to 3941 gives 5.0 Angstrom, 11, 8.36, 14.5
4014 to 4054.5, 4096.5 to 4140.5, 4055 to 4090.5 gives 0.3 Angstrom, 15.6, 14.9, 14.4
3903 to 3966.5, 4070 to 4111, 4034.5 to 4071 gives -4.6 Angstrom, 10.4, 15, 14.3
